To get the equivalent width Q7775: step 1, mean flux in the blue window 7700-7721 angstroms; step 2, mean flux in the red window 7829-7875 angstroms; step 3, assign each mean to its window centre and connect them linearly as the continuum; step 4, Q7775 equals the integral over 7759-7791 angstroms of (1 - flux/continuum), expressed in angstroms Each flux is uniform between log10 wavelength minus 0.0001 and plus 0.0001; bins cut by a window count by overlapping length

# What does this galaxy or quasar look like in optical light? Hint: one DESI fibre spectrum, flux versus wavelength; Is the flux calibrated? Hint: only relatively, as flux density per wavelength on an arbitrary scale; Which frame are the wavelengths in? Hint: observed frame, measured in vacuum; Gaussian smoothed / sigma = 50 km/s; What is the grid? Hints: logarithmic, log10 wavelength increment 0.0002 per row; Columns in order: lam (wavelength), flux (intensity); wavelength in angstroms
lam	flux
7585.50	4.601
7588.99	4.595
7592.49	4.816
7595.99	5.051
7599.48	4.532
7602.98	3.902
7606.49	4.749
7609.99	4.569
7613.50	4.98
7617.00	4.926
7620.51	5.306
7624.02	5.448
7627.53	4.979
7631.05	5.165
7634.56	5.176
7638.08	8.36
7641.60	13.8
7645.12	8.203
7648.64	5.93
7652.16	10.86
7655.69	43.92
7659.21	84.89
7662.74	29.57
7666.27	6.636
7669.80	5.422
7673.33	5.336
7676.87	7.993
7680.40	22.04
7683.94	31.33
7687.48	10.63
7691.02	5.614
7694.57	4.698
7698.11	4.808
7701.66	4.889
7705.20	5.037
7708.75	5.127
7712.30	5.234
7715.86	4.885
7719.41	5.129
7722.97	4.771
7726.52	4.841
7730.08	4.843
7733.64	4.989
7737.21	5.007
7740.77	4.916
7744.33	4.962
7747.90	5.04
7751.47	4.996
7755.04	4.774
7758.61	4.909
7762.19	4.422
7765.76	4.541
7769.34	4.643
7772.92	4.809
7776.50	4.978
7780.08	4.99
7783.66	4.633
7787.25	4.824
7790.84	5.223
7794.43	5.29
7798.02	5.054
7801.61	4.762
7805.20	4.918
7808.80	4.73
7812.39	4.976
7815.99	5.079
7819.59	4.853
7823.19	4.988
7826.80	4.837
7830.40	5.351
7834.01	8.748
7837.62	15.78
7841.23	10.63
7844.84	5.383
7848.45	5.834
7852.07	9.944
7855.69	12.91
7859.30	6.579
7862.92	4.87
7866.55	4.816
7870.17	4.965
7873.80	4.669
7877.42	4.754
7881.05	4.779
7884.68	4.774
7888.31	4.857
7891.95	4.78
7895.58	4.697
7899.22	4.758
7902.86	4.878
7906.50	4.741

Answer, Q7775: 7.8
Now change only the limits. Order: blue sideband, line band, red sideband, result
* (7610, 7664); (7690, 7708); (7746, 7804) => 9.7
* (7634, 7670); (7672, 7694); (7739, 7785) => 4.2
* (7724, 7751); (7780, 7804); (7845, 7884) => 2.5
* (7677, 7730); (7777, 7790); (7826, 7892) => 4.7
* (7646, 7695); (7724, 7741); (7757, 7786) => 9.0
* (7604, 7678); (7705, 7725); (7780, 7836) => 9.6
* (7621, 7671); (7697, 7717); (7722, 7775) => 9.6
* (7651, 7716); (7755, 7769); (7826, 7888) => 8.6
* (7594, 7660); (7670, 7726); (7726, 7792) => -1.9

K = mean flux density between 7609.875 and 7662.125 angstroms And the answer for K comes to 15.1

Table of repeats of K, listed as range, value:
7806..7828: 4.91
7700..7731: 4.98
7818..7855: 7.81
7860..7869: 5.06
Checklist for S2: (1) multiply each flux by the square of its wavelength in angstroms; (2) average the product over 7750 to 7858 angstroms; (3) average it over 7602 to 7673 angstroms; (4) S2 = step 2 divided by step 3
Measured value 0.48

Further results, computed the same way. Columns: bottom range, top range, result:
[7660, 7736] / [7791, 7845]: 0.68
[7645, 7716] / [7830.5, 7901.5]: 0.46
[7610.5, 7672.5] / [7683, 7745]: 0.45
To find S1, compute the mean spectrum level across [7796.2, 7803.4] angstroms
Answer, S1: 4.91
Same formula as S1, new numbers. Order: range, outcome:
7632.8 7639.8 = 6.76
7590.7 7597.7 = 4.93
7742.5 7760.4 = 4.94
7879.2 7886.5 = 4.78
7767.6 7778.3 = 4.81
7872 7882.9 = 4.74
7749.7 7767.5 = 4.73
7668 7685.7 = 14.4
